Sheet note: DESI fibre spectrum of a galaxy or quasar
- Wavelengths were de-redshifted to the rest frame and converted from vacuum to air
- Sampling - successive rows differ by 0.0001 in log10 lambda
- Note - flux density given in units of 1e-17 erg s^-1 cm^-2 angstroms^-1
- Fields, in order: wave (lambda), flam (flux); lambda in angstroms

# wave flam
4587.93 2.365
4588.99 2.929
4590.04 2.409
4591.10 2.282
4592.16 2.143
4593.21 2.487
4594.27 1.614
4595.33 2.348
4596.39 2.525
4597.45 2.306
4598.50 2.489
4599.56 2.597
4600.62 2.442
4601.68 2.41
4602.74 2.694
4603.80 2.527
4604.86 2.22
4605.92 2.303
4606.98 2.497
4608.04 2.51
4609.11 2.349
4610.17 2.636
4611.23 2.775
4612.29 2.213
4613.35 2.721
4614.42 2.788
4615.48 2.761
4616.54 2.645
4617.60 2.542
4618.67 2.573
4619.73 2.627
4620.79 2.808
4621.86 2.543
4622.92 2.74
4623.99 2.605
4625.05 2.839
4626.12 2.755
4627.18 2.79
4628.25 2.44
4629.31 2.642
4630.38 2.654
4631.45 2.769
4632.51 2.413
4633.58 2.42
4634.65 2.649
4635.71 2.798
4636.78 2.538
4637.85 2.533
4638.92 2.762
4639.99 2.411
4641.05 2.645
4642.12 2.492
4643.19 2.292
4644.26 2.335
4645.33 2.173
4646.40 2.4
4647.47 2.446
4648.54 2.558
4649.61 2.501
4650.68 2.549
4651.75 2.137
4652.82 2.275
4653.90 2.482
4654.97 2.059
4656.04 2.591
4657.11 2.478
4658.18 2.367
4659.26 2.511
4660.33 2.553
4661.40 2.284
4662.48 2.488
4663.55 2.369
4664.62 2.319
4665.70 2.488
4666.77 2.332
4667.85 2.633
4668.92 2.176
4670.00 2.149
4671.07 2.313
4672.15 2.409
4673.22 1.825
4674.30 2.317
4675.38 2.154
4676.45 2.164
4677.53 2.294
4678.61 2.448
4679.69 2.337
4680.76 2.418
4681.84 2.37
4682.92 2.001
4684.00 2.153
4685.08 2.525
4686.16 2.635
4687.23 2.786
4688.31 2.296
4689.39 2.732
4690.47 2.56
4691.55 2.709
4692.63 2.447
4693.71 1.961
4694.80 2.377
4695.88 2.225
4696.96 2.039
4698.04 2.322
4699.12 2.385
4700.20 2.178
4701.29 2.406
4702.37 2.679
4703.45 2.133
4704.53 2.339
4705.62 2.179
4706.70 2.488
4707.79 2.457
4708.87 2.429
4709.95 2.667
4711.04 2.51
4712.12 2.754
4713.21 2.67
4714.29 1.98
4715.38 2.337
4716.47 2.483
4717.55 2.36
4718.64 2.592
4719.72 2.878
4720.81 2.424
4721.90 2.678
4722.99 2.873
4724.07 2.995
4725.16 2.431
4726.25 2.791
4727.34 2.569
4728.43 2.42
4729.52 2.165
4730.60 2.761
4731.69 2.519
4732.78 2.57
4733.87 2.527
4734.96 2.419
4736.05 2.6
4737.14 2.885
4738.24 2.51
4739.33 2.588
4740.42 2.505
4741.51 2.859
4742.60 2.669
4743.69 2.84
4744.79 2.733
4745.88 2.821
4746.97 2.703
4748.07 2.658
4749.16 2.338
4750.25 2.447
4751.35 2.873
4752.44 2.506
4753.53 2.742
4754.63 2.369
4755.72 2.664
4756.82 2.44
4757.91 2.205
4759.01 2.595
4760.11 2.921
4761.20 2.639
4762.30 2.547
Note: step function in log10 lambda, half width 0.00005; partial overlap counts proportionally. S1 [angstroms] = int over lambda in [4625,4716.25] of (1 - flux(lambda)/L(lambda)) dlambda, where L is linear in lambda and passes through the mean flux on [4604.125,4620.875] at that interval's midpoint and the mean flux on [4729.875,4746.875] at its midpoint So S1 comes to 6.2 angstroms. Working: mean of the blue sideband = 2.55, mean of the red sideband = 2.65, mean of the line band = 2.42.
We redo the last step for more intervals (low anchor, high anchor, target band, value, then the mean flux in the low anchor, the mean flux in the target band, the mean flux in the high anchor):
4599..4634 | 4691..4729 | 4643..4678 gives 2.5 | 2.58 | 2.35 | 2.46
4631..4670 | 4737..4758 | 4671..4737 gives 2.7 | 2.45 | 2.44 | 2.62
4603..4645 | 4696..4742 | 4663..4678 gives 1.5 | 2.58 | 2.28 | 2.51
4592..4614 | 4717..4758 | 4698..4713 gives 0.8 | 2.43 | 2.43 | 2.61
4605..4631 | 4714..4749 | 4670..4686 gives 2.0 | 2.61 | 2.27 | 2.6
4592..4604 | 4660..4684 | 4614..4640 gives -3.2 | 2.39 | 2.65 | 2.31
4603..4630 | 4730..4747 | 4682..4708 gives 2.6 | 2.6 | 2.37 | 2.65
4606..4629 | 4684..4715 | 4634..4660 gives 0.9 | 2.62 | 2.46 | 2.42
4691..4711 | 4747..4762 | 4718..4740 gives -1.2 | 2.36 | 2.61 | 2.57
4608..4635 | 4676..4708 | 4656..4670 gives 0.3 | 2.62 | 2.41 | 2.37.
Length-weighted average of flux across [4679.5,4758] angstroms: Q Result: 2.51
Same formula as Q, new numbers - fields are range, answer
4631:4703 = 2.4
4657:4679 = 2.33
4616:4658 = 2.53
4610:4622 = 2.64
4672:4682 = 2.27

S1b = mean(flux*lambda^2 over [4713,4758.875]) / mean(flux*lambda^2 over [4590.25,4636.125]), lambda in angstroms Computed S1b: 1.07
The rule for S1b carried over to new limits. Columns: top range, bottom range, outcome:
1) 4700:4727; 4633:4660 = 1.05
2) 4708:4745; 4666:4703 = 1.12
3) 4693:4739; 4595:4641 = 1.00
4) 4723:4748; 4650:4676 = 1.16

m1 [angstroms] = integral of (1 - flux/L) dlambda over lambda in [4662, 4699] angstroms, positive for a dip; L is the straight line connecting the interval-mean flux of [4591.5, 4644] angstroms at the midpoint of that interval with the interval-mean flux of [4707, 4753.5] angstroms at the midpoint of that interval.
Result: 3.2 angstroms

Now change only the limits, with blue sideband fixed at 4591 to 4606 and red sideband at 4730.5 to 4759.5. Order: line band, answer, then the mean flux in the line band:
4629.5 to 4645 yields -0.77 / 2.55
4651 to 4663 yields 0.35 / 2.39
